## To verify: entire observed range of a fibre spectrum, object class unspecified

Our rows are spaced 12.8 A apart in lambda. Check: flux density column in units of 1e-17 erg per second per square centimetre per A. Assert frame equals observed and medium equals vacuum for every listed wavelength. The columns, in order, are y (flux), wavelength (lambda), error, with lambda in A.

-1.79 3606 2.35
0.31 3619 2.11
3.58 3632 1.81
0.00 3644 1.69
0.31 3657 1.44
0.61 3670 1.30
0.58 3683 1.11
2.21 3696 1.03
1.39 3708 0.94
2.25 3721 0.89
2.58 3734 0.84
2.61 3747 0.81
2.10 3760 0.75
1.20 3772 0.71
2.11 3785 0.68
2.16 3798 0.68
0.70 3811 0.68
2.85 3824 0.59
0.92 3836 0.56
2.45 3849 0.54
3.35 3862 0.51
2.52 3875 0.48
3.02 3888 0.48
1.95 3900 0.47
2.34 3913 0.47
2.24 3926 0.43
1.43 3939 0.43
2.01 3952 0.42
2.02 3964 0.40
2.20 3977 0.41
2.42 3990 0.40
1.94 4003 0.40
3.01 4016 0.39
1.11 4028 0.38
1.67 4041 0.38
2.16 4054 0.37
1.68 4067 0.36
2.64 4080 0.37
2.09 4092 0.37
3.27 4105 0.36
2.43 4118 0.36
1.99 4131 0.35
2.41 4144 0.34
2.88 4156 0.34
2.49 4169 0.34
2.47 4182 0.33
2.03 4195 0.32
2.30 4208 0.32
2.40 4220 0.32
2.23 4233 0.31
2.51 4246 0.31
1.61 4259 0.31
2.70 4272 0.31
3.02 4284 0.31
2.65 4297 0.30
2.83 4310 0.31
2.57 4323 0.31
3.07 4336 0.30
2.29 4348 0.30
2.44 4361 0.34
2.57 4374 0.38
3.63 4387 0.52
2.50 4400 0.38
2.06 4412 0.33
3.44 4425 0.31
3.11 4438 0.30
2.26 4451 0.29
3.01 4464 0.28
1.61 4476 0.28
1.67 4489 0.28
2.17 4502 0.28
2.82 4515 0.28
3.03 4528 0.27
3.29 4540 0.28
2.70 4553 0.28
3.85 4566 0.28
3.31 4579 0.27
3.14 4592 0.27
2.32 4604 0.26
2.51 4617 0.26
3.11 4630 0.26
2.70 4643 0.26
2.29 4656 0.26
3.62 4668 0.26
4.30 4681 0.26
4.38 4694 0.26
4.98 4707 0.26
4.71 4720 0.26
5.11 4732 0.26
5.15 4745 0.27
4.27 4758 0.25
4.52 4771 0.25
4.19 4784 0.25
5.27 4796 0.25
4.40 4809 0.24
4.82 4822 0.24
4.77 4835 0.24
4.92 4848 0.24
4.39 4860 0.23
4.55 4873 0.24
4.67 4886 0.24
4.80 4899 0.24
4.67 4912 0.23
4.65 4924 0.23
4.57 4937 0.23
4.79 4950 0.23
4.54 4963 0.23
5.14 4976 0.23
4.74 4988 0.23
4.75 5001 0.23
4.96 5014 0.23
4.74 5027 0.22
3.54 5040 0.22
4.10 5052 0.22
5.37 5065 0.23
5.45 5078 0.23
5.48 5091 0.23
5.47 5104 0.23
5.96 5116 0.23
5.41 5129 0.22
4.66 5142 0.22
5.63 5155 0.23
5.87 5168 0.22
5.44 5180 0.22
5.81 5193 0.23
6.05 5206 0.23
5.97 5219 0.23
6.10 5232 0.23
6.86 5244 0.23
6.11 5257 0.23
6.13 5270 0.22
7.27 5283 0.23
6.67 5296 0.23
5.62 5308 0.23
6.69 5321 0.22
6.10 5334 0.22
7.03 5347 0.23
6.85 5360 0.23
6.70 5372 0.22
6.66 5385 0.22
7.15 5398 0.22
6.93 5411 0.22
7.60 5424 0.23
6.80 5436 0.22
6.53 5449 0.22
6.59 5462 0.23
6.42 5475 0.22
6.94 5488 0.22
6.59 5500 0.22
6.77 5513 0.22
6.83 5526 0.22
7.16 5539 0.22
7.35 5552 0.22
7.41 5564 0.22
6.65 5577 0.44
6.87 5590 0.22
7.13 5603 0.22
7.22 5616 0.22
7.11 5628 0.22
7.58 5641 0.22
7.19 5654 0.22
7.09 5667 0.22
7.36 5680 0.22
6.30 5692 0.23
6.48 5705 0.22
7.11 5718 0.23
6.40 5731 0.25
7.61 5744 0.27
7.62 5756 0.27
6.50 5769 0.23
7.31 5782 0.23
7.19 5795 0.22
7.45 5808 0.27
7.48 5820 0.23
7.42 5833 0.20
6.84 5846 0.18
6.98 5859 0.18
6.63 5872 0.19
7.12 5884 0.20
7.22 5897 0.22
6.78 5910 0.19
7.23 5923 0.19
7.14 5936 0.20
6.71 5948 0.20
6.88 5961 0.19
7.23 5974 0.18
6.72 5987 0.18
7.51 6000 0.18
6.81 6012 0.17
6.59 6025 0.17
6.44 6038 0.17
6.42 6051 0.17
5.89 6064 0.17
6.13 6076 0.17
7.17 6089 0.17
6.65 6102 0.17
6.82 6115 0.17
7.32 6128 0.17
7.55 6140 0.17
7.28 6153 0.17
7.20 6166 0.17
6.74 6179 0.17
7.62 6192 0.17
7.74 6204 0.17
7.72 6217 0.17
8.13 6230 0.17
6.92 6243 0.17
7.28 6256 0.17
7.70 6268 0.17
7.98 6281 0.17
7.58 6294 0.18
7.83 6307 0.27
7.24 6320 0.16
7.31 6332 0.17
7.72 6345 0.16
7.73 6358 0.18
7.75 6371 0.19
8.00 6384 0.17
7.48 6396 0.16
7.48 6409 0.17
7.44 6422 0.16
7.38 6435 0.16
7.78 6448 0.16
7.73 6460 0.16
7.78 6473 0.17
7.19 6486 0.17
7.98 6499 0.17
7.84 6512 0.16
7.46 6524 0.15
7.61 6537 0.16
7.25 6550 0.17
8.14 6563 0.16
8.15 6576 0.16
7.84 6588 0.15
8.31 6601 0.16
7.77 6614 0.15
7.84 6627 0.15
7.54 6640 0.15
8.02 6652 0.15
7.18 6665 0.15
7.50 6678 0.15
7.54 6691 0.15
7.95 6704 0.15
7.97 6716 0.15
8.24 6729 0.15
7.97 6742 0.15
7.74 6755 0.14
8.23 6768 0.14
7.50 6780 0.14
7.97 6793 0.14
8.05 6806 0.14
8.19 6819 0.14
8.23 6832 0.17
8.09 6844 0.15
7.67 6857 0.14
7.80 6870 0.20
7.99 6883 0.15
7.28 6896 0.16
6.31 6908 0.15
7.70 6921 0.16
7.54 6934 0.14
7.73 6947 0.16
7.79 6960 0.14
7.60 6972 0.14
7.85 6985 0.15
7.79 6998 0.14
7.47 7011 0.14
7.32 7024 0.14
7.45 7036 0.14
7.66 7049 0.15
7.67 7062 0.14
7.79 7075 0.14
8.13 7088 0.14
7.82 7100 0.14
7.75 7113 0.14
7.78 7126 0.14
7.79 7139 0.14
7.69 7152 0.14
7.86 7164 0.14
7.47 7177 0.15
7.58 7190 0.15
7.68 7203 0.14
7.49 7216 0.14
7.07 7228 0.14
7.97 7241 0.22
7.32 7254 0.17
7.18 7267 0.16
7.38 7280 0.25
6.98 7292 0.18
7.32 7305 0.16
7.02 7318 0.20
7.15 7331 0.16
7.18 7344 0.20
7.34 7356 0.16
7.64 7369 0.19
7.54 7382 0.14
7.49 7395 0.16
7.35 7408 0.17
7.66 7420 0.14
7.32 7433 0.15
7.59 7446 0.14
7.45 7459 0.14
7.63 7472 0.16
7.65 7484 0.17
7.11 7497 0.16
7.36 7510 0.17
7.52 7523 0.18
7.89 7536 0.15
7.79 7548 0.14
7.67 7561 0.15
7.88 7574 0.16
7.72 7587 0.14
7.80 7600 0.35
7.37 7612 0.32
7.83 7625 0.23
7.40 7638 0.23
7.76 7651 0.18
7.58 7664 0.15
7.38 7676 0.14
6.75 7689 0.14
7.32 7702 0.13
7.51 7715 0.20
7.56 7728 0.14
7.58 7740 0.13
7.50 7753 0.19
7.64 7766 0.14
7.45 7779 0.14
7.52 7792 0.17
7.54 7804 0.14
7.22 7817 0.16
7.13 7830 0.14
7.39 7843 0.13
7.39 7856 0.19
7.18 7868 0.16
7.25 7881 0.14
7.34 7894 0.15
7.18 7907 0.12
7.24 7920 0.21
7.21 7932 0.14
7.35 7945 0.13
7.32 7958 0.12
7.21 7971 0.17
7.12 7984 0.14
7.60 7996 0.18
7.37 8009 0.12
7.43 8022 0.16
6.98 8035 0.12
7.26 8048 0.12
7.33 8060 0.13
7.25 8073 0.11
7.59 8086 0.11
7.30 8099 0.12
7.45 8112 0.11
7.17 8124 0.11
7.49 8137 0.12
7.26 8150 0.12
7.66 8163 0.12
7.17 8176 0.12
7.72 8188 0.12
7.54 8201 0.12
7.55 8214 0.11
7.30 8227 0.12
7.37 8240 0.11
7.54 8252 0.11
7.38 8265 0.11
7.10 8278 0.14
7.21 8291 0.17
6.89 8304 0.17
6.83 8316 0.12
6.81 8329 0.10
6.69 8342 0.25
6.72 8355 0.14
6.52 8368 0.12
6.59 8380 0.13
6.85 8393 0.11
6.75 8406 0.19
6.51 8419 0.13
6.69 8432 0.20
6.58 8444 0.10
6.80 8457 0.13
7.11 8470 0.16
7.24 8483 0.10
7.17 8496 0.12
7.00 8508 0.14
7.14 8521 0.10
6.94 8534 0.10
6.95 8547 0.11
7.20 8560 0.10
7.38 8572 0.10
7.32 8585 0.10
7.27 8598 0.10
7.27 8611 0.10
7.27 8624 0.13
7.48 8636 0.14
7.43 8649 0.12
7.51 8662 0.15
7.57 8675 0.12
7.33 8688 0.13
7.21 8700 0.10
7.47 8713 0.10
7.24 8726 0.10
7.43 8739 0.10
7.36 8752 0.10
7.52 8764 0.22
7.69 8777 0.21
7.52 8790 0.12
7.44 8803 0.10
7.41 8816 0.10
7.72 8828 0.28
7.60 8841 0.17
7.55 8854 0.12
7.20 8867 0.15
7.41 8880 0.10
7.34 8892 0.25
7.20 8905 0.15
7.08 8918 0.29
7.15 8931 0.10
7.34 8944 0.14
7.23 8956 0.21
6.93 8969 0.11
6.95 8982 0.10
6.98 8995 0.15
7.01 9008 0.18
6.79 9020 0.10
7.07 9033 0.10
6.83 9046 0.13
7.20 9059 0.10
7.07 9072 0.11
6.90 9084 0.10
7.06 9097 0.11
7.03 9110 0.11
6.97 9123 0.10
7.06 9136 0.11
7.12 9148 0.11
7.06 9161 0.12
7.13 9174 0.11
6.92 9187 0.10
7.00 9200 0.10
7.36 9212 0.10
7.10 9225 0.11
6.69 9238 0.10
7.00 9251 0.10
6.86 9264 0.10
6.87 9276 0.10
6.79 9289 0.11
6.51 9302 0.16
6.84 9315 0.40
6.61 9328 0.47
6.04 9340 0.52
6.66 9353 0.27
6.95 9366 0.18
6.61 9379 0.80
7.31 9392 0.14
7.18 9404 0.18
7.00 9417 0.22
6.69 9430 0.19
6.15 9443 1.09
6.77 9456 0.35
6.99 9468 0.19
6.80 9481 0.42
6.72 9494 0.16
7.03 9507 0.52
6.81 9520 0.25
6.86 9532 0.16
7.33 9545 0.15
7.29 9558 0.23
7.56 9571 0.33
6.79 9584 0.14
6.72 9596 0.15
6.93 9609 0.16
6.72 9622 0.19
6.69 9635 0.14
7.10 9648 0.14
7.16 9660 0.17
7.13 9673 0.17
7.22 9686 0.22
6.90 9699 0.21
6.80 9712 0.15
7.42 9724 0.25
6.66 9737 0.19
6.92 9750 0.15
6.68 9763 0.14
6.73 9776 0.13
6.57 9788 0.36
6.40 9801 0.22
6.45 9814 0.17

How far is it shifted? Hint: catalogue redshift 0.172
